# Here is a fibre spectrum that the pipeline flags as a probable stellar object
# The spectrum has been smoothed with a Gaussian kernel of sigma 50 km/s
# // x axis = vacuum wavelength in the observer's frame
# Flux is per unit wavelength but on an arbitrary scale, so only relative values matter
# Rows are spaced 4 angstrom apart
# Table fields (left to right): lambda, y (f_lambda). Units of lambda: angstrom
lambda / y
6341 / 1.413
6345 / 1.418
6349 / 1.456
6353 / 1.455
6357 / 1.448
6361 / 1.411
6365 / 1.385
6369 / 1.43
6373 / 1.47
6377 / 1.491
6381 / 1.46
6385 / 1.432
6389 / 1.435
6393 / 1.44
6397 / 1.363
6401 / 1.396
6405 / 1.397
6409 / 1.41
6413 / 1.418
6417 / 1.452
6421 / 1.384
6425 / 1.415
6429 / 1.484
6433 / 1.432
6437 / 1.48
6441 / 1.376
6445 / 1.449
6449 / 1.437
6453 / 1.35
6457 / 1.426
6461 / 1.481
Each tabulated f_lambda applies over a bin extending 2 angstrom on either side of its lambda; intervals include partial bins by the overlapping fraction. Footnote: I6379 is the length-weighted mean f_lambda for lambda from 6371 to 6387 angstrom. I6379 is 1.46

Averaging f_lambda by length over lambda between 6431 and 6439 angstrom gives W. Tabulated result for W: 1.46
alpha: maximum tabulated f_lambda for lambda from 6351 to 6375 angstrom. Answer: 1.47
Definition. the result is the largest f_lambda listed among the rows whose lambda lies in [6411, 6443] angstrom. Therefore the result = 1.484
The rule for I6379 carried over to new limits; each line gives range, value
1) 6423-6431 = 1.45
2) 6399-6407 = 1.4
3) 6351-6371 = 1.43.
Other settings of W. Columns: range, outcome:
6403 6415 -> 1.41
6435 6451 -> 1.44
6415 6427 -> 1.42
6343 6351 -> 1.44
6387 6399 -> 1.41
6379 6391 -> 1.44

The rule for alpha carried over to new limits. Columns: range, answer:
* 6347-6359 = 1.456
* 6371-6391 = 1.491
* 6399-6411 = 1.41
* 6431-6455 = 1.48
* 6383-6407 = 1.44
